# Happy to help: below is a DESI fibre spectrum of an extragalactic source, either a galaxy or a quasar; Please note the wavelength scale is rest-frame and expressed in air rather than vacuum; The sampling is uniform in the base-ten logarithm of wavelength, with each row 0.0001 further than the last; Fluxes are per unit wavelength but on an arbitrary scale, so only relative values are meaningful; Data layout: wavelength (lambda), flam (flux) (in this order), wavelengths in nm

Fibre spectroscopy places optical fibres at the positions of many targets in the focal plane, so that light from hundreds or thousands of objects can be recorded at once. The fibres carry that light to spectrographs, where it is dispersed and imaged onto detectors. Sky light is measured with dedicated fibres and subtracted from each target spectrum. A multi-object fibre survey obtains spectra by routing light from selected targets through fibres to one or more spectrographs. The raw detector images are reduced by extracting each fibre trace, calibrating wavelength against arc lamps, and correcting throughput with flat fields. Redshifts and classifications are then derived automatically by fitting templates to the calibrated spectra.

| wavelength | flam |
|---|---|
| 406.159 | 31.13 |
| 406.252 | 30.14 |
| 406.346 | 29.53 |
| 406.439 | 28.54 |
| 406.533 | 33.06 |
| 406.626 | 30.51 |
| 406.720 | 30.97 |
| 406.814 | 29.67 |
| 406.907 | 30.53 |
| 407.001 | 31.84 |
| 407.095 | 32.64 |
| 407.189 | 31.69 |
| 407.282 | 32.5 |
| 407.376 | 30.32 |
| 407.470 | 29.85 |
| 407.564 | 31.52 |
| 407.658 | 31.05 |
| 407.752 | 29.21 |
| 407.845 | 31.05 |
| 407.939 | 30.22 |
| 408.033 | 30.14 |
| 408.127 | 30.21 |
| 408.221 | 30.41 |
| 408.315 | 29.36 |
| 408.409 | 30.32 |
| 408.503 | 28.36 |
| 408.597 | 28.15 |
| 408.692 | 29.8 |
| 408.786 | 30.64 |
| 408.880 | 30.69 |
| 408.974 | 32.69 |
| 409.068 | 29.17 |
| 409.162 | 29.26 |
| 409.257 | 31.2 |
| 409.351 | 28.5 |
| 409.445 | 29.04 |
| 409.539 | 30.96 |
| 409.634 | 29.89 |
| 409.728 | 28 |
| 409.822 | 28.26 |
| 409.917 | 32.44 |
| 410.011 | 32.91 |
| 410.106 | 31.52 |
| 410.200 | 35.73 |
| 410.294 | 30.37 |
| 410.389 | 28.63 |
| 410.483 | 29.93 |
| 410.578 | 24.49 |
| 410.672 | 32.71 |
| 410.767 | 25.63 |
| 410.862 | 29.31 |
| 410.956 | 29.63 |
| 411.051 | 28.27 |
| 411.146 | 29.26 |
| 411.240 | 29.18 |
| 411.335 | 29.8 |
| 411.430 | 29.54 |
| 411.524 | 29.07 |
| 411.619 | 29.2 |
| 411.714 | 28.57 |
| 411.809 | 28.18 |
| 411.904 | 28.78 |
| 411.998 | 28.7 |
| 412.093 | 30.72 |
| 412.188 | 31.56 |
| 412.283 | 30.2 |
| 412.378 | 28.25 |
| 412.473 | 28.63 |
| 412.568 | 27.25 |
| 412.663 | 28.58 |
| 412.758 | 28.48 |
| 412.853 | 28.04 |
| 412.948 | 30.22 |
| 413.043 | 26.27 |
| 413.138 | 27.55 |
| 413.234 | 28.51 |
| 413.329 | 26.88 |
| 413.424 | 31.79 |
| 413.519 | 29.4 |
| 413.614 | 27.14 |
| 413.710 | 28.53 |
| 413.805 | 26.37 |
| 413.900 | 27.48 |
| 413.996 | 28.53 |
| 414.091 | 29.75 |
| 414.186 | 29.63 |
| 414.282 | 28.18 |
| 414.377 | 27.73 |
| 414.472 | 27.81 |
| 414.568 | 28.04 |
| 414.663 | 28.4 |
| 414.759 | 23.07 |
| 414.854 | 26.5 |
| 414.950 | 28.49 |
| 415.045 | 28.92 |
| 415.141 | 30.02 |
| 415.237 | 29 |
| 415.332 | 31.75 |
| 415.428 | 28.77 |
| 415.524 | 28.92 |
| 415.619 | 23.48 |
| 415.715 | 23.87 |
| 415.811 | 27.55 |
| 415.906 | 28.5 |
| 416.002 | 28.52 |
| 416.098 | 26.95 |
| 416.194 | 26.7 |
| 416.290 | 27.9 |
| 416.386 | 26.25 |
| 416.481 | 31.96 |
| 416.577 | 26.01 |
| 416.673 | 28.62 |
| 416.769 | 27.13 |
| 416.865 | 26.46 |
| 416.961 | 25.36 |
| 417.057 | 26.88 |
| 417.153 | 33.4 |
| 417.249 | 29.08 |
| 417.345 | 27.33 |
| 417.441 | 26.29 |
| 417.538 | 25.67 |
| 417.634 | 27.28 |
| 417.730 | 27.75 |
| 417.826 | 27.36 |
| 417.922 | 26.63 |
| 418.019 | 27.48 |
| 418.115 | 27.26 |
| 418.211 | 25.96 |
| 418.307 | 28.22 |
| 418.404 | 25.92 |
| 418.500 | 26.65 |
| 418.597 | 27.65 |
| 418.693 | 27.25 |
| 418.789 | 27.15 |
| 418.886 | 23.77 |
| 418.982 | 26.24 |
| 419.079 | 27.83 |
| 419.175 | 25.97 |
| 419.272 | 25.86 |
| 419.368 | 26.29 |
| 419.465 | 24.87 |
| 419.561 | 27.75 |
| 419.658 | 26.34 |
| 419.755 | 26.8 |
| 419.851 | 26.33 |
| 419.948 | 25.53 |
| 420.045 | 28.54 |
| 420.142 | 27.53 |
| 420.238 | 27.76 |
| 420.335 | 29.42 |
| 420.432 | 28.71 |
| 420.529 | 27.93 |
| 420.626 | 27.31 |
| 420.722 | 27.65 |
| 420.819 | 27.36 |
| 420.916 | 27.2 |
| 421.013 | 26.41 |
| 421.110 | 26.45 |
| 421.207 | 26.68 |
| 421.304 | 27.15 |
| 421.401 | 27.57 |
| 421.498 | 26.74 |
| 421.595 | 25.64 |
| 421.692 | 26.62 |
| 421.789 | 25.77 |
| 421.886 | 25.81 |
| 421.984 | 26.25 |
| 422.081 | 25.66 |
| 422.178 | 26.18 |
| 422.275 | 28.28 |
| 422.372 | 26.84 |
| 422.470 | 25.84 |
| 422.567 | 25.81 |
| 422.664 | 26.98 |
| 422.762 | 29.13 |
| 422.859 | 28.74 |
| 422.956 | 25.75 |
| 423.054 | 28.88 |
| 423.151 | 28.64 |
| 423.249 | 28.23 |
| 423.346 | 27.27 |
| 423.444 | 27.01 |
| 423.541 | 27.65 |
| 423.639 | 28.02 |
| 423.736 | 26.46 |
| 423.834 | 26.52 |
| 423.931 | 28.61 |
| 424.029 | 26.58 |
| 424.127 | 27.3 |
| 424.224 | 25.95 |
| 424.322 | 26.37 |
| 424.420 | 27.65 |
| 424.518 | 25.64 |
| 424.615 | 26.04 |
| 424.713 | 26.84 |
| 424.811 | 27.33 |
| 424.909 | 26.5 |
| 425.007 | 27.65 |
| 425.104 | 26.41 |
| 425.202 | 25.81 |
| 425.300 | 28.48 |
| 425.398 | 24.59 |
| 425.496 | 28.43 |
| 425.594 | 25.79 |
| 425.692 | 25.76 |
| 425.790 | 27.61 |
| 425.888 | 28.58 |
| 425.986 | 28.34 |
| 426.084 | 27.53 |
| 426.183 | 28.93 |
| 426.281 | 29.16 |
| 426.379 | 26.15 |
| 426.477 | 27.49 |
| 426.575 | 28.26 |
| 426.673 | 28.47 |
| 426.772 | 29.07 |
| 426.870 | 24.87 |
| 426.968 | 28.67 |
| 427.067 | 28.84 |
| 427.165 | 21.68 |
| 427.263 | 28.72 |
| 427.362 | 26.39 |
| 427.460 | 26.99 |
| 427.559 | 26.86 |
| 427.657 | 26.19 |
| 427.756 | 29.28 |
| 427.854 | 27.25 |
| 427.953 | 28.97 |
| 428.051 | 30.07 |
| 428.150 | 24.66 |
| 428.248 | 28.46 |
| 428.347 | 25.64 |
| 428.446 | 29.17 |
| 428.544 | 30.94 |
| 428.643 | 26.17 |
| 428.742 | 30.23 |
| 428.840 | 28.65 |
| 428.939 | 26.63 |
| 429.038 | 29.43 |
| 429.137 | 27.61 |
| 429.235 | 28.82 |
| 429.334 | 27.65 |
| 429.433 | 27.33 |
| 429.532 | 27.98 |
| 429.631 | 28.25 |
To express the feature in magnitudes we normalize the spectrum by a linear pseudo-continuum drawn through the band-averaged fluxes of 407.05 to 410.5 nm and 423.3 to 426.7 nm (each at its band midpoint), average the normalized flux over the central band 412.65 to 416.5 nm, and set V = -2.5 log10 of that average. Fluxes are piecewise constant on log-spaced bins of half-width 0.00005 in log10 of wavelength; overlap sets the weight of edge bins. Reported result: 0.05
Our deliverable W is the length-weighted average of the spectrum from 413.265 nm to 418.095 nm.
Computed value 27.8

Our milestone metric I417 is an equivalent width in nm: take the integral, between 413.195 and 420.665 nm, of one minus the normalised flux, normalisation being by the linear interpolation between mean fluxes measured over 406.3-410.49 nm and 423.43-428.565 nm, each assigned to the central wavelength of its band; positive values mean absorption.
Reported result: 0.36 nm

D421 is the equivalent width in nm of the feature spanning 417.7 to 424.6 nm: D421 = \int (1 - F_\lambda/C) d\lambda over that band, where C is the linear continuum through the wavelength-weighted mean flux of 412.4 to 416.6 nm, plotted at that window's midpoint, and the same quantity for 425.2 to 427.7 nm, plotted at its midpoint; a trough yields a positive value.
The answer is 0.15 nm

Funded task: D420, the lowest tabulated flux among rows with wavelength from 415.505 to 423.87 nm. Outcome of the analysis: 23.48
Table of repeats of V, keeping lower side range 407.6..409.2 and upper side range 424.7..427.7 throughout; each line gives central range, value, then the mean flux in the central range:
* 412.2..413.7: 0.030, 28.5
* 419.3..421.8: 0.042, 27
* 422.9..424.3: 0.010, 27.3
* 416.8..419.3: 0.058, 27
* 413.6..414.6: 0.038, 28.1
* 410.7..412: 0.027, 28.9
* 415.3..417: 0.052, 27.5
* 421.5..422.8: 0.053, 26.5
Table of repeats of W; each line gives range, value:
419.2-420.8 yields 27.2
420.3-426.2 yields 27.1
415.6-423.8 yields 27.1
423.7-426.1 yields 26.9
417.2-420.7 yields 27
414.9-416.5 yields 28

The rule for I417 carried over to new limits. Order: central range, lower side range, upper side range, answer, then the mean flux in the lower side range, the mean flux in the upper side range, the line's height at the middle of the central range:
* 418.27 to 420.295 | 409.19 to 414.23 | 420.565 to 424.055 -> 0.07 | 29.2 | 27.1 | 27.7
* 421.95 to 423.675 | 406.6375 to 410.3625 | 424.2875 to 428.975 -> 0.05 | 30.5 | 27.4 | 28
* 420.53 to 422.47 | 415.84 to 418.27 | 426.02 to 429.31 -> 0.06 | 27.6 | 27.8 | 27.6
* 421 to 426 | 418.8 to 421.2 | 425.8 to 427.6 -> 0.05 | 26.9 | 27.5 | 27.2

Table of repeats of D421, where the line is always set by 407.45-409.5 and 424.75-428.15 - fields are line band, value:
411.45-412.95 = 0.025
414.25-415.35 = 0.039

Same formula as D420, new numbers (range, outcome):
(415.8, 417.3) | 25.36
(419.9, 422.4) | 25.53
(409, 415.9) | 23.07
